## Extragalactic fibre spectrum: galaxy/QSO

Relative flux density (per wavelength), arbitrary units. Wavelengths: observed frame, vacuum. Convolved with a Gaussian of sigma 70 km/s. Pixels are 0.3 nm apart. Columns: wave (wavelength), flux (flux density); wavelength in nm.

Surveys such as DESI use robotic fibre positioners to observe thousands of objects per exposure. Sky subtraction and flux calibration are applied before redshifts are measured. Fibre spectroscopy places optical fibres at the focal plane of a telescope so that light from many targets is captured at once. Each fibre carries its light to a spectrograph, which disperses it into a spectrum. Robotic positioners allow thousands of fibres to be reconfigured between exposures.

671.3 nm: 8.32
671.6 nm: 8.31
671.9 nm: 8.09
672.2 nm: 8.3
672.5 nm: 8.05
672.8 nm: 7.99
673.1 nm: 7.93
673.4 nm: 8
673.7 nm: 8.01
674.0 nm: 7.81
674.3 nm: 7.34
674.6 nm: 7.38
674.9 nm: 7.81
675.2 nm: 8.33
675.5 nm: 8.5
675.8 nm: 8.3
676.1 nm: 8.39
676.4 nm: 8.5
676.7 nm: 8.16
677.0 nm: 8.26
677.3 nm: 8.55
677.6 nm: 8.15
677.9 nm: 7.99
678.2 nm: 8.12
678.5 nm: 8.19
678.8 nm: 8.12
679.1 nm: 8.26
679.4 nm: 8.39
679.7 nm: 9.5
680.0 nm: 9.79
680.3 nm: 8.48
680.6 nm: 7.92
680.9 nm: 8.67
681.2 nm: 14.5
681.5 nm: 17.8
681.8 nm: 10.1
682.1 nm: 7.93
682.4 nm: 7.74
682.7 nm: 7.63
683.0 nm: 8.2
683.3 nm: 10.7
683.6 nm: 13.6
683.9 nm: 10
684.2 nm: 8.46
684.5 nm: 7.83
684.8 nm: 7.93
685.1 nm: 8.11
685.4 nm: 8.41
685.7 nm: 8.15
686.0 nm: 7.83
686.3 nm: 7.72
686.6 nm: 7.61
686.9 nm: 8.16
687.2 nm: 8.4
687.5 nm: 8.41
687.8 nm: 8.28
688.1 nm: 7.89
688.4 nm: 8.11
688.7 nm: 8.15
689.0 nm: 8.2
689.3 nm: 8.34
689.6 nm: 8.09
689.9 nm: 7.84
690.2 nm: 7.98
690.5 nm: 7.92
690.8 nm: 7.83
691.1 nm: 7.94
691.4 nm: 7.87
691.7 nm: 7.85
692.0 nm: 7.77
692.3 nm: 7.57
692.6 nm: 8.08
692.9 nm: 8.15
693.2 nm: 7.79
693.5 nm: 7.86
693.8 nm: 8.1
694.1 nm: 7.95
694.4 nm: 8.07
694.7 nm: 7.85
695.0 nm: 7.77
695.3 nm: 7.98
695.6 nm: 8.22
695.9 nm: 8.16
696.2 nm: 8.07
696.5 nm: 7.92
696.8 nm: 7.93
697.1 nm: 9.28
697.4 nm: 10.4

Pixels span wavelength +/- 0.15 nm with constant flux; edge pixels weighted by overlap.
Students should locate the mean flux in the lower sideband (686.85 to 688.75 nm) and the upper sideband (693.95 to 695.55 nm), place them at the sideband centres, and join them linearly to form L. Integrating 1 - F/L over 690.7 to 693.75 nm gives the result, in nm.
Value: 0.06 nm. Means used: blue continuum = 8.2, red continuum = 7.94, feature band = 7.88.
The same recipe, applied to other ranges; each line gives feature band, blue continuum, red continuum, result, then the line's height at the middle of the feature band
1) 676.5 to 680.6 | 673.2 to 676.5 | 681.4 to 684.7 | 0.19 nm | 8.85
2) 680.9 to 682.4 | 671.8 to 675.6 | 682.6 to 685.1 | -0.46 nm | 8.97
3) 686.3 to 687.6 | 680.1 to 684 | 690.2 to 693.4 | 0.14 nm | 9.06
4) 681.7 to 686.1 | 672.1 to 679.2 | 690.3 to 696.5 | -0.45 nm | 8.03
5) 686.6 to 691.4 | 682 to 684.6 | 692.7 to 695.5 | 0.25 nm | 8.53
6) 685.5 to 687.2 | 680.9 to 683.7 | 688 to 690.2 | 0.22 nm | 9.16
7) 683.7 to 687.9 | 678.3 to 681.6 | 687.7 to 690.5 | 0.20 nm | 8.71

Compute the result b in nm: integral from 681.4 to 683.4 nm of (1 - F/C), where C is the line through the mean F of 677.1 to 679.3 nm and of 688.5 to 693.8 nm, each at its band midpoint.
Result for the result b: -0.41 nm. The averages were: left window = 8.2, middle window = 9.8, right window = 7.96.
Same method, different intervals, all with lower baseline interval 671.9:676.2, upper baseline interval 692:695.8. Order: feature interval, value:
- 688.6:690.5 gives -0.030 nm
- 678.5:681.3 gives -0.403 nm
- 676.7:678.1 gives -0.040 nm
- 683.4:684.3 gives -0.320 nm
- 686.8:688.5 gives -0.053 nm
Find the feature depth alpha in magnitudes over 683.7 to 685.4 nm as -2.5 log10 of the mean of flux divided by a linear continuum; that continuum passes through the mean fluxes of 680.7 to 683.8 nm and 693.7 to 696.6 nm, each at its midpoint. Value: 0.18 mag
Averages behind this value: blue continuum 10.6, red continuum 8.01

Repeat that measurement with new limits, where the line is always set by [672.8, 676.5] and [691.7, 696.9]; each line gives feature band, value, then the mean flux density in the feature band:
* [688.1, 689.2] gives -0.021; 8.13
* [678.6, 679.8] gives -0.067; 8.51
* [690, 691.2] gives 0.007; 7.91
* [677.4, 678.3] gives -0.014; 8.11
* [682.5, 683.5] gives -0.132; 9.03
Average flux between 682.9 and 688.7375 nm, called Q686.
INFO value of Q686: 8.61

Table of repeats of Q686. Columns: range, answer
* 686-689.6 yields 8.1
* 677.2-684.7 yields 9.38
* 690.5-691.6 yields 7.88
